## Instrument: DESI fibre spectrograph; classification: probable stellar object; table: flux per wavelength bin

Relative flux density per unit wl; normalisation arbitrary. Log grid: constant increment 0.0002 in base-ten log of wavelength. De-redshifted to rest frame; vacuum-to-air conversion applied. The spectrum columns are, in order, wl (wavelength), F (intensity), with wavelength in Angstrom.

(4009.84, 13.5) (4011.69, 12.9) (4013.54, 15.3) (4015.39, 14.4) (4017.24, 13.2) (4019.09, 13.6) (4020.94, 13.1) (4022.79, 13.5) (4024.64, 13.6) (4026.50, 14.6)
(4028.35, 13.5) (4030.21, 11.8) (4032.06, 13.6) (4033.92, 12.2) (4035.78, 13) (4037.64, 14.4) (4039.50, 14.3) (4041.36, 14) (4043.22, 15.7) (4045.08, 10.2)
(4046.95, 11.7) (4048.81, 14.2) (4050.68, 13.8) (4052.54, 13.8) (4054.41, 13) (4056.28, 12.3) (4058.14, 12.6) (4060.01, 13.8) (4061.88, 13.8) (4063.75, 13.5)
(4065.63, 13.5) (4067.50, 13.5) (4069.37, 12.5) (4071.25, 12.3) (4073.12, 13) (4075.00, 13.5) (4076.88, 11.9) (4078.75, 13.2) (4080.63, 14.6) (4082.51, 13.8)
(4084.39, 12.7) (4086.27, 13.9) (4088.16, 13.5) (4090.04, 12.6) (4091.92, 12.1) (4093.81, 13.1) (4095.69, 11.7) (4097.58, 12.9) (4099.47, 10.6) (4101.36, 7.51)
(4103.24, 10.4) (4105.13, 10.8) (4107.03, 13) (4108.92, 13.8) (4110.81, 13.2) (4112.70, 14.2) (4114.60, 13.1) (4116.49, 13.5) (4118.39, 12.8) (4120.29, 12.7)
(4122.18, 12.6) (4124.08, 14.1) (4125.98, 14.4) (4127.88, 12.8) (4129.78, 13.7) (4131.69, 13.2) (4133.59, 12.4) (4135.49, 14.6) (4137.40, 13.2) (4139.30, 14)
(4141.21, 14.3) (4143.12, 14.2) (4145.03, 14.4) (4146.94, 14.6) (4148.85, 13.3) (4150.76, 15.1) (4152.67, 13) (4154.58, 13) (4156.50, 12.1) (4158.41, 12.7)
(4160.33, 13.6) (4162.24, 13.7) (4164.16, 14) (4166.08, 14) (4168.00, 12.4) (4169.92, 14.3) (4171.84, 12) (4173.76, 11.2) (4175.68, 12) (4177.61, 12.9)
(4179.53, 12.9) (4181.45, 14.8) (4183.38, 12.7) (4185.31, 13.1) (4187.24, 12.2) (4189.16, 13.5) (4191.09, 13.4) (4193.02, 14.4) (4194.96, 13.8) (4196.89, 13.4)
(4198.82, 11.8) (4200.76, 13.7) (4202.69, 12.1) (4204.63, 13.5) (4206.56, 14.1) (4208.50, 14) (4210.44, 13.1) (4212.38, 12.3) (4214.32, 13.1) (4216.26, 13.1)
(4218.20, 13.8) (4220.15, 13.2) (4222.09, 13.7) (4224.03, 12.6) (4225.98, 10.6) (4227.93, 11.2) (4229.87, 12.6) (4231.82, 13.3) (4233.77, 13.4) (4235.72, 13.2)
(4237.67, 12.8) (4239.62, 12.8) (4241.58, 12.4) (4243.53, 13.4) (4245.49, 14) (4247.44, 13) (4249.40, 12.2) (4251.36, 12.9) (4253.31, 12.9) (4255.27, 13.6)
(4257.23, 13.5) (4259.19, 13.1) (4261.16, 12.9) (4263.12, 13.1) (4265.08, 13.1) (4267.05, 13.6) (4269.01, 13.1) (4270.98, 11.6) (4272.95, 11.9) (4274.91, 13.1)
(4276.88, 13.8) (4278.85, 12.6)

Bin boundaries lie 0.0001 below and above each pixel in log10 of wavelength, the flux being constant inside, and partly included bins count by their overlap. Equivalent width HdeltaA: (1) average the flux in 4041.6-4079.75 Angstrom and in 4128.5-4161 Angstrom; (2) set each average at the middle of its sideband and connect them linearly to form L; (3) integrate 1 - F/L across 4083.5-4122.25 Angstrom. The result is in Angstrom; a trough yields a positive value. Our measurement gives 2.7 Angstrom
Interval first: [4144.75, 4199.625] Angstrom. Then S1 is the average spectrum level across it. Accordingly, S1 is 13.2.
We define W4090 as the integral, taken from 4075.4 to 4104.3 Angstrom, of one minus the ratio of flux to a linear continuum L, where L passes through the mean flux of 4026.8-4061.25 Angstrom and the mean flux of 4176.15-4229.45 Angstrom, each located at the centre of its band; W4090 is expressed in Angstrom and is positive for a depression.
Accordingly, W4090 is 1.9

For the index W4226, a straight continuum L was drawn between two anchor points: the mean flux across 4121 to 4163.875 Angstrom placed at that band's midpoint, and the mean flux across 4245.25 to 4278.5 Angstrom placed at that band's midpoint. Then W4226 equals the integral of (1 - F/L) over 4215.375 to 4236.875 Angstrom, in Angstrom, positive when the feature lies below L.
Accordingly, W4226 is 0.6 Angstrom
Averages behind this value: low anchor 13.6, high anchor 13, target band 12.8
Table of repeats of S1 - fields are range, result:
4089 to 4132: 12.6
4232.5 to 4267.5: 13.1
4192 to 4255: 13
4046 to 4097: 13.1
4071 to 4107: 12.3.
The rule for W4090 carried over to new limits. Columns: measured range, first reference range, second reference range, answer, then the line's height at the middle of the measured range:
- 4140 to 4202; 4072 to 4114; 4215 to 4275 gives -2.9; 12.7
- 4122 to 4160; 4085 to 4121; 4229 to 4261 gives -3.1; 12.6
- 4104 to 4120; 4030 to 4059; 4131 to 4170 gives 0.5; 13.5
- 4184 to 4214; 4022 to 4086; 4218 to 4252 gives -0.7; 12.9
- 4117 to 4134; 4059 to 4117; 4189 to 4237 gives -0.5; 12.8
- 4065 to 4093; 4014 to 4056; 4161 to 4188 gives 0.4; 13.3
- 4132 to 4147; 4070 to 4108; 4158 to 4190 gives -1.3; 12.8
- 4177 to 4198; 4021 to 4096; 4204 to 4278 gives -0.5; 13.1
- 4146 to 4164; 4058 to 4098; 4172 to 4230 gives -0.7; 13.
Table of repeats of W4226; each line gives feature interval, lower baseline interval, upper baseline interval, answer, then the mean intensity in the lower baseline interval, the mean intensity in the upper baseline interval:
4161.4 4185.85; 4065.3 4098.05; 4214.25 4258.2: -0.2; 13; 12.9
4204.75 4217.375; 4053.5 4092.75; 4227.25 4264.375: -0.3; 13.1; 13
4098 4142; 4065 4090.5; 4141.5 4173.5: 1.7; 13.2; 13.5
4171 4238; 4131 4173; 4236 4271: 1.6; 13.5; 13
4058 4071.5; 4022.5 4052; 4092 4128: -0.2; 13.4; 12.5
